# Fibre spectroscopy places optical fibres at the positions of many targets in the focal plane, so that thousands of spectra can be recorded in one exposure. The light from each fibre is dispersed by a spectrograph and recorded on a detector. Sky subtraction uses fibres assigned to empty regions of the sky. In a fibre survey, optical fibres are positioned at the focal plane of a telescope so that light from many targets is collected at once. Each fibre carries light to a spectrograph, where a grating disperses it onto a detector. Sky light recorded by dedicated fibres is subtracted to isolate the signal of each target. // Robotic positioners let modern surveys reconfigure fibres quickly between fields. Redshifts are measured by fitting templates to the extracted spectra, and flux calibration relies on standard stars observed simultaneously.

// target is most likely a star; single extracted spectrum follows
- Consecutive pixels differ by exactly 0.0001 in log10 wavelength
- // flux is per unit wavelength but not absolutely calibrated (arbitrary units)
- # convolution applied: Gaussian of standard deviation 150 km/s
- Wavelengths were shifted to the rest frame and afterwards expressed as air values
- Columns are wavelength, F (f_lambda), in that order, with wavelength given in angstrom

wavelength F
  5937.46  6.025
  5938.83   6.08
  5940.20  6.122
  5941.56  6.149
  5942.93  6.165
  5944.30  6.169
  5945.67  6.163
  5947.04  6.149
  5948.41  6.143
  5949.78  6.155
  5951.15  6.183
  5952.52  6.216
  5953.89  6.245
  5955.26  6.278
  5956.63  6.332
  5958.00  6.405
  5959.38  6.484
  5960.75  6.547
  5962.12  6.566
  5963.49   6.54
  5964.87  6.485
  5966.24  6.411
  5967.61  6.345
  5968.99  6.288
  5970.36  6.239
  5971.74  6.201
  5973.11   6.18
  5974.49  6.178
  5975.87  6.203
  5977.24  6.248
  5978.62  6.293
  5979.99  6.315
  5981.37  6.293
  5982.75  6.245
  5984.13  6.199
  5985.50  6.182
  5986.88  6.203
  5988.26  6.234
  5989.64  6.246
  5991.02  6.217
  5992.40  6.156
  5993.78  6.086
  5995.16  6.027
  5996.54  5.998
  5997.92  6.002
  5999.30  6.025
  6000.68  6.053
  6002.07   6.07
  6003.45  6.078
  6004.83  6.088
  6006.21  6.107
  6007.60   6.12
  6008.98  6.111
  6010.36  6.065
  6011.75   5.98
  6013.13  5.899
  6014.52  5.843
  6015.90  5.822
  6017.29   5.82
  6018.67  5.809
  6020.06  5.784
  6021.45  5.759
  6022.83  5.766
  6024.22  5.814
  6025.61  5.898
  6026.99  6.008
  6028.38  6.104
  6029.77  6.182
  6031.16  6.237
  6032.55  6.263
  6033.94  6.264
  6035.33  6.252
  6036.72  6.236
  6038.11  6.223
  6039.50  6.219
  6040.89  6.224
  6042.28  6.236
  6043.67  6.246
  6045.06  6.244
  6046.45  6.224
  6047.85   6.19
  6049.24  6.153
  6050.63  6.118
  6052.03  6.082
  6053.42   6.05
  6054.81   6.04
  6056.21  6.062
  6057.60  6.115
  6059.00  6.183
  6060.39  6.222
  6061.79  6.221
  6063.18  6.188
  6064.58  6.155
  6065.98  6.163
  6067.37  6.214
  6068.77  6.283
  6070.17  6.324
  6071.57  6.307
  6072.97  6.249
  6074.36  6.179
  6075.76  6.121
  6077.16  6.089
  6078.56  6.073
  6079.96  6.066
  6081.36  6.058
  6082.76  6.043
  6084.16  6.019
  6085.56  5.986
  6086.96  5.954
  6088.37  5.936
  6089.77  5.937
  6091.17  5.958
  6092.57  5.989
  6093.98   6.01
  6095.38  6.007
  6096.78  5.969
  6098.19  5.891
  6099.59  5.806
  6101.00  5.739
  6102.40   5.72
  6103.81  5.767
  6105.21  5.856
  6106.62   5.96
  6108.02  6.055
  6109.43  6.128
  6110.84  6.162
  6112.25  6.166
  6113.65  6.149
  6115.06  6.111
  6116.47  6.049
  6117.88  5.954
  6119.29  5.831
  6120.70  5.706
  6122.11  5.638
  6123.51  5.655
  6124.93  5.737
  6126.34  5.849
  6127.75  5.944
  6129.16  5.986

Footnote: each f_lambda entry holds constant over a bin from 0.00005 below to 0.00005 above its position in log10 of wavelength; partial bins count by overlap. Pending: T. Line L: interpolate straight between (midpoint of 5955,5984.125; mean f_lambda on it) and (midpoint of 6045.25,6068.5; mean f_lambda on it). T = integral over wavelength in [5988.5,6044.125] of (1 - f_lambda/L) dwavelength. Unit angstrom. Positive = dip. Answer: 1.6 angstrom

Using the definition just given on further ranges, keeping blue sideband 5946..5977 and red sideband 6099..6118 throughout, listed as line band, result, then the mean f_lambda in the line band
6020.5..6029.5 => 0.4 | 5.9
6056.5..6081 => -0.5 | 6.18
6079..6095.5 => 0.1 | 6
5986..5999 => 0.2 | 6.13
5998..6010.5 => 0.3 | 6.08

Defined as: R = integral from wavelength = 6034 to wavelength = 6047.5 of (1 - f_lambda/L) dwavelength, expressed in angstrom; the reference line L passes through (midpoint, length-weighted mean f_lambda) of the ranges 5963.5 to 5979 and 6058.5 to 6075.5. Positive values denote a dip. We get 0.0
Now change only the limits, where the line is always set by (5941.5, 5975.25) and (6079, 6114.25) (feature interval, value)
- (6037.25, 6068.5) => -0.5 angstrom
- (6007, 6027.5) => 0.9 angstrom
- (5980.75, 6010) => 0.4 angstrom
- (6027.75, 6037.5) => -0.2 angstrom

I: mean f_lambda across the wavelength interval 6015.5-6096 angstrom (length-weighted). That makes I 6.09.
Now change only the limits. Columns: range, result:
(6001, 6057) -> 6.07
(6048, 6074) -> 6.18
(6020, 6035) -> 6.02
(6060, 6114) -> 6.05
